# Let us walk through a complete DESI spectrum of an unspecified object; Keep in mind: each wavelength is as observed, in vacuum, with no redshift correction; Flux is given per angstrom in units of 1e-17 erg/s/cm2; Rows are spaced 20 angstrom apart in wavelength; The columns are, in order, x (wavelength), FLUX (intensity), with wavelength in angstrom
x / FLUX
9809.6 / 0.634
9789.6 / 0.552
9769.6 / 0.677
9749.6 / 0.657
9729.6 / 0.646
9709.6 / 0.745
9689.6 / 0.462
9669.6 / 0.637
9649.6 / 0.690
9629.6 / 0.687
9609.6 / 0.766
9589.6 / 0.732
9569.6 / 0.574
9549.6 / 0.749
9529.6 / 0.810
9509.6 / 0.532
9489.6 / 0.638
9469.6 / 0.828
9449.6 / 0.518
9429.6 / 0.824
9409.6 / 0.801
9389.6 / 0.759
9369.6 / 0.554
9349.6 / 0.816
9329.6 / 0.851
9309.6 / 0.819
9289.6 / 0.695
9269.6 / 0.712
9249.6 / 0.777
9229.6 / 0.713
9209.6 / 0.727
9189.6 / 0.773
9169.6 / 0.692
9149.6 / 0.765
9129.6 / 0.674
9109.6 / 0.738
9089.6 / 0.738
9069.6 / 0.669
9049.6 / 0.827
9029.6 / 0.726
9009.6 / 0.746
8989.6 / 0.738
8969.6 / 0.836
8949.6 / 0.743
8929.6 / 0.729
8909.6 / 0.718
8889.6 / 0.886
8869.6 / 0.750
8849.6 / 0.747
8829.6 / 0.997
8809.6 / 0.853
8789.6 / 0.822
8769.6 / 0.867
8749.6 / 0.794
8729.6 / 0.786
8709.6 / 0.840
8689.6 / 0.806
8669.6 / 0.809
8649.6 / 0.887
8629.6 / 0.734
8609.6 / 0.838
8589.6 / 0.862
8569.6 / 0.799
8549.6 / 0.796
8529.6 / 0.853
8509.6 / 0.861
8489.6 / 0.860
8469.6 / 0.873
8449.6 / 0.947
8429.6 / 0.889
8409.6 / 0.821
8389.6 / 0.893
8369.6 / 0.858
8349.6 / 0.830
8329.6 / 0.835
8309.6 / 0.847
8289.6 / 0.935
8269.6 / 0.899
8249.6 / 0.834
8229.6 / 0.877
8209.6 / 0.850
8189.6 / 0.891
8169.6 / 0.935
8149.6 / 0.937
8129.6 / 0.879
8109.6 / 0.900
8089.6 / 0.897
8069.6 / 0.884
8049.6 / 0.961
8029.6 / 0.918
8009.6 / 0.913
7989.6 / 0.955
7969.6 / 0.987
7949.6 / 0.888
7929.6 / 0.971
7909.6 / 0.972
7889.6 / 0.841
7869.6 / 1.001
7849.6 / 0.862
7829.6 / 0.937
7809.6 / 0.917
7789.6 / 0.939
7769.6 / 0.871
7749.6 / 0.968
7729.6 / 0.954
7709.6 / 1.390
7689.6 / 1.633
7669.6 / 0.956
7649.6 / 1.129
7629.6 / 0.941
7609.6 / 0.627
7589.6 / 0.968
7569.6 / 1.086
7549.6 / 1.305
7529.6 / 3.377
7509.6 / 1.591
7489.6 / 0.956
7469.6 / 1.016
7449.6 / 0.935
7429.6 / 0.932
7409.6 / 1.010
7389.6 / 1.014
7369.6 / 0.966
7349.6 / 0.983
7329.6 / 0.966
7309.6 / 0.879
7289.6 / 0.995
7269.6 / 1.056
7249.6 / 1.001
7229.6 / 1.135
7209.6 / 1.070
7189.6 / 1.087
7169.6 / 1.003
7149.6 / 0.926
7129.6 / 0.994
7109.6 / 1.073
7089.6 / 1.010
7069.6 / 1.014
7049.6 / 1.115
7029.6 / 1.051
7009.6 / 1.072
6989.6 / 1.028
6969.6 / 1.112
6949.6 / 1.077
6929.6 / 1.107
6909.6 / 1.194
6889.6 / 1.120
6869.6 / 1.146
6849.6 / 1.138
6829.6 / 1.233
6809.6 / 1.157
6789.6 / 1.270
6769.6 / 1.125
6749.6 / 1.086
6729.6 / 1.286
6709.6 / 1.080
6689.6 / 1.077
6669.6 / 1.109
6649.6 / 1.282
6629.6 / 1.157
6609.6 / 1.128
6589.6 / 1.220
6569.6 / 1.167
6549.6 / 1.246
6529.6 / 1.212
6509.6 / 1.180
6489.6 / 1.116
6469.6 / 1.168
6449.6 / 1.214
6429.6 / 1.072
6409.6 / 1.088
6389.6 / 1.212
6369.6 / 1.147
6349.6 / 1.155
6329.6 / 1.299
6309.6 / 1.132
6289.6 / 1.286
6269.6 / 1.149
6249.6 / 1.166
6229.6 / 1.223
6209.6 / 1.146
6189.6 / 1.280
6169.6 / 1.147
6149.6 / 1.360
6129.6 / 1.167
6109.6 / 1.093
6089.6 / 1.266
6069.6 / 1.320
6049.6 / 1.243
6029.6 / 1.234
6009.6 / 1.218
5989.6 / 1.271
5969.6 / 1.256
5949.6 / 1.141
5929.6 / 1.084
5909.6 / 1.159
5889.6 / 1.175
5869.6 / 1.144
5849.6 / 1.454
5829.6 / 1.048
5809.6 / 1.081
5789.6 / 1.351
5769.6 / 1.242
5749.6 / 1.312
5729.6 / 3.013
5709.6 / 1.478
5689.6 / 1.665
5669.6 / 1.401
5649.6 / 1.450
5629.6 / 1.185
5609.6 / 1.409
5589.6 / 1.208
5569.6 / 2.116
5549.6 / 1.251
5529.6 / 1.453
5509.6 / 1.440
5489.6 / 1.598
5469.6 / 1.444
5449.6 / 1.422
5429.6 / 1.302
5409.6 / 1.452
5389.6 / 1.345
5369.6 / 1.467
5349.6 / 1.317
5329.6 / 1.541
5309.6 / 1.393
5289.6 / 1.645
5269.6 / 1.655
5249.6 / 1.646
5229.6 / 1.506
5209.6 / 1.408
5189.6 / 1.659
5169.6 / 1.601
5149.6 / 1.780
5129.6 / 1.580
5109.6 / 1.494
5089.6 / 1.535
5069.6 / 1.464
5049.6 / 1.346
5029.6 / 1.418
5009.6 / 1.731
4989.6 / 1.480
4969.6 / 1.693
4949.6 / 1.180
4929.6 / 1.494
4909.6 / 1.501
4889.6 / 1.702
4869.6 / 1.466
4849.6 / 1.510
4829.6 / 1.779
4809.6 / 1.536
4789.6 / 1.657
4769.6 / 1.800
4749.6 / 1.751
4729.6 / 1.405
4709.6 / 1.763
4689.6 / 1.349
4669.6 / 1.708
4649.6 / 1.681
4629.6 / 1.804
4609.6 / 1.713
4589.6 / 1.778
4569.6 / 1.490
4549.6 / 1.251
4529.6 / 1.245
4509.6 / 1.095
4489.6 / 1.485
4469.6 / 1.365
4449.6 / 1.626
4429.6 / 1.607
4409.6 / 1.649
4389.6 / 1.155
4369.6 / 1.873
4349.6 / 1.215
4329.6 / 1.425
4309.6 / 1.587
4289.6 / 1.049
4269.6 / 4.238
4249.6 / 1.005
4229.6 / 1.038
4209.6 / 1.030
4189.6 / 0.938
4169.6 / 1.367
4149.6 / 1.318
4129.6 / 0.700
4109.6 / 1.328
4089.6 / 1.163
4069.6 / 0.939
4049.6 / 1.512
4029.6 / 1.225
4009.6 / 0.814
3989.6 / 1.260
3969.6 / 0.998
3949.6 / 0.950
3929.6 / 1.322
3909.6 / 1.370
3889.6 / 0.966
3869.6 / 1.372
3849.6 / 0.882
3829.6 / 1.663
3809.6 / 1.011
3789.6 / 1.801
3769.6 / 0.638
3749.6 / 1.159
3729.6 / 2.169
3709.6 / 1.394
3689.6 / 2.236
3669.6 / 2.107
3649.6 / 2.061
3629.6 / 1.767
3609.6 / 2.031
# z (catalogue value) 0.146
